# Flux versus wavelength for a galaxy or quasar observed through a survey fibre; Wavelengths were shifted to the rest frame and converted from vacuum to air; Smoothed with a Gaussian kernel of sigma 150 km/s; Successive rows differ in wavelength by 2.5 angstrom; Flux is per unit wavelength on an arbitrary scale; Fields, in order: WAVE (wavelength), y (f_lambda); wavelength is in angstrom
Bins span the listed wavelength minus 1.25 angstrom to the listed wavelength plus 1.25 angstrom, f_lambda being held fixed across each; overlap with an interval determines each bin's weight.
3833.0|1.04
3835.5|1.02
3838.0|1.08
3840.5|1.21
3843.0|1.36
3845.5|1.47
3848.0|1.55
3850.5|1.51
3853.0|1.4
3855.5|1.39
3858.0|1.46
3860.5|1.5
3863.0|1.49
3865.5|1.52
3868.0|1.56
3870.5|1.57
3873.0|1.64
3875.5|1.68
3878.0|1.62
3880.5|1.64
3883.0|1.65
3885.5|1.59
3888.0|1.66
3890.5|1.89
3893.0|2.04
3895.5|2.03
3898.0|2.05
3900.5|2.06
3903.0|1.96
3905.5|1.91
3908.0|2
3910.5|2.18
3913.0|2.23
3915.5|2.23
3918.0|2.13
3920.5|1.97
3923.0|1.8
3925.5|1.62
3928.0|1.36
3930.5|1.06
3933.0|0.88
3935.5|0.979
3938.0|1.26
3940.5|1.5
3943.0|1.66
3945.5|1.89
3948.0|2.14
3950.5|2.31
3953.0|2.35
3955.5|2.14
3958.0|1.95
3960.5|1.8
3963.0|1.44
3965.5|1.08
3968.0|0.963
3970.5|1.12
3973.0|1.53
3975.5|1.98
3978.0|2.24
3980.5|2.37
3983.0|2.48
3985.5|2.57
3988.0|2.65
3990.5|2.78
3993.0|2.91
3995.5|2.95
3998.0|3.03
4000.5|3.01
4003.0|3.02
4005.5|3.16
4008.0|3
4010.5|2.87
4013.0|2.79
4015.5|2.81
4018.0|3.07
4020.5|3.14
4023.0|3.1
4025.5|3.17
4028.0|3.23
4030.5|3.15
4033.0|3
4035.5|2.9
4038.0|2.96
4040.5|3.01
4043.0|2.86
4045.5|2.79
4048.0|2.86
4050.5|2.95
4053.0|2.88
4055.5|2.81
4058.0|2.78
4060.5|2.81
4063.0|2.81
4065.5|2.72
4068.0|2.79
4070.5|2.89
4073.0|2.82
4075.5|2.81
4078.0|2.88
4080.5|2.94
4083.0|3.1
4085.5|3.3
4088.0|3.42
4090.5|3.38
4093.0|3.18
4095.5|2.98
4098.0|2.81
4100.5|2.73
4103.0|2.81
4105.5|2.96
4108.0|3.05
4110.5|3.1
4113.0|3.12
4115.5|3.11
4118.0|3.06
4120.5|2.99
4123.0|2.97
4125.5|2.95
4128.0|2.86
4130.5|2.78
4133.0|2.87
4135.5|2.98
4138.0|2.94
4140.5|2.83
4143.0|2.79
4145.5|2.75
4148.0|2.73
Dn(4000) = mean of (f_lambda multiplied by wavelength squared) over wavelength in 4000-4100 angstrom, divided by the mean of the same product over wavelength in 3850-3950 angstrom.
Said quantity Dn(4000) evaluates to 1.89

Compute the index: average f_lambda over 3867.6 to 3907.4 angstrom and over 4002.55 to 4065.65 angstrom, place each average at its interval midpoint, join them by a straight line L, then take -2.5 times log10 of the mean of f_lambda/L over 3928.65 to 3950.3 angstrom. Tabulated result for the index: 0.45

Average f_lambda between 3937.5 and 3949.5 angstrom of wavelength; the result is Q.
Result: 1.73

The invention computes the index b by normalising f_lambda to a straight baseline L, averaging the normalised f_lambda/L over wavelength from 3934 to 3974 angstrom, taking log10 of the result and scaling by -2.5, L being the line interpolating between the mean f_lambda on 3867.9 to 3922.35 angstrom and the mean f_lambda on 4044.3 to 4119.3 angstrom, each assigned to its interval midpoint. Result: 0.34 mag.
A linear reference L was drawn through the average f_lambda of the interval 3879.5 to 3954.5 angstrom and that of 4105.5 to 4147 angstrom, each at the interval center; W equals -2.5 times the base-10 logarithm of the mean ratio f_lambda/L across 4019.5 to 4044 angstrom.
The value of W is -0.249 mag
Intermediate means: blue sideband 1.8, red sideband 2.95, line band 3.05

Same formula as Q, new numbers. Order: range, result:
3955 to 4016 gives 2.34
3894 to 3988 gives 1.83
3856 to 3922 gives 1.81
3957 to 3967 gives 1.54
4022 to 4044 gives 3.04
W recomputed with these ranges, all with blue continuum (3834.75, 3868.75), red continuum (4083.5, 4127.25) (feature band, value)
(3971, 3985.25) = 0.06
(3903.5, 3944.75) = 0.11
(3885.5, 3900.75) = -0.15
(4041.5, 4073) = -0.04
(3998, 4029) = -0.23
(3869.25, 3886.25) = -0.04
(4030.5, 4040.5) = -0.15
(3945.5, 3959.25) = -0.05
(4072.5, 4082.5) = 0.00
